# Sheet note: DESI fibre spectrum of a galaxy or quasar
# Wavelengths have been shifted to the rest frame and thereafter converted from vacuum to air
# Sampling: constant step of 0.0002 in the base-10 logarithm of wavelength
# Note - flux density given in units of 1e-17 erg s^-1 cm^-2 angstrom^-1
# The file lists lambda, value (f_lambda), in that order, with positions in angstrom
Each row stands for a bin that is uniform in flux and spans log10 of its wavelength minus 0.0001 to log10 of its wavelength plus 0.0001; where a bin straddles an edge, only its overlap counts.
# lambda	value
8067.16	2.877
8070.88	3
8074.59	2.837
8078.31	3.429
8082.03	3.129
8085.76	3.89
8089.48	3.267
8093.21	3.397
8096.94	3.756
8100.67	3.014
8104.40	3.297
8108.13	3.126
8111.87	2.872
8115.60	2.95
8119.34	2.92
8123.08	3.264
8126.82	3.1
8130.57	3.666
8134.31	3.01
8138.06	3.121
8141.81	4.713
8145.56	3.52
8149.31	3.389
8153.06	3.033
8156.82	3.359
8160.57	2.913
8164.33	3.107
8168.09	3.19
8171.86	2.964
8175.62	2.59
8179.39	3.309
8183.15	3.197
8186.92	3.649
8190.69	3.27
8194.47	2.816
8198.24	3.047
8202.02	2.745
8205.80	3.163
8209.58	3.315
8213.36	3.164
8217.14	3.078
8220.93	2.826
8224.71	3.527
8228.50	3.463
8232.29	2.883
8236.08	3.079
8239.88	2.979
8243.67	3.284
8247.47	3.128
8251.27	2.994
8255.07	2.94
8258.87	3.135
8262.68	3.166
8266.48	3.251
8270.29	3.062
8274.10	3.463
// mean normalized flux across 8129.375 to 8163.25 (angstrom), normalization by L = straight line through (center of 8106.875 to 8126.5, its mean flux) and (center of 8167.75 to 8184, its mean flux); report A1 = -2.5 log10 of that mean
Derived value -0.13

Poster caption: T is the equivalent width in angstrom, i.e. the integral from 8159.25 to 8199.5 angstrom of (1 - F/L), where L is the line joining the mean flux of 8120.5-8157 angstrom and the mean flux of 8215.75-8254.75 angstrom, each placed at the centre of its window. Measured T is 2.3 angstrom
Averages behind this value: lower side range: 3.41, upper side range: 3.12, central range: 3.1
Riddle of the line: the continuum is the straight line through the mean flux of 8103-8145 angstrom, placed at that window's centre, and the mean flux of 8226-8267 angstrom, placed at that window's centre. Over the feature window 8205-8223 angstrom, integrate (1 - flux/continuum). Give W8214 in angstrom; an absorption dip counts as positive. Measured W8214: 0.31 angstrom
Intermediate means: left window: 3.28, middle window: 3.11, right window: 3.12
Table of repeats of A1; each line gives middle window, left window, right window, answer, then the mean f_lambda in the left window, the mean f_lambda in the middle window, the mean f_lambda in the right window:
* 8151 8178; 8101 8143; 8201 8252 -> 0.058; 3.24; 3.03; 3.13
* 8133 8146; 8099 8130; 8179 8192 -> -0.138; 3.09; 3.62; 3.37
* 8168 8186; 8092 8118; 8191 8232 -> 0.024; 3.19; 3.07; 3.11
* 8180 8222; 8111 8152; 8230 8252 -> 0.013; 3.33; 3.13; 3.07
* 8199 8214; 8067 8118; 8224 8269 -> 0.025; 3.21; 3.09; 3.14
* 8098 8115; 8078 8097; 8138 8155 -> 0.132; 3.45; 3.1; 3.6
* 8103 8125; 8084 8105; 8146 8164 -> 0.100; 3.44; 3.07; 3.2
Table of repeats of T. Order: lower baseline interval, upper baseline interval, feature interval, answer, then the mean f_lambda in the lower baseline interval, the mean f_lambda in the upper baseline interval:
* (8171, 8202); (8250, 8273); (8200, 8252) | -0.3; 3.09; 3.11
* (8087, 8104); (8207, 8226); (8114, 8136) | 1.1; 3.37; 3.17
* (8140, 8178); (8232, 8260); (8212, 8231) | -0.5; 3.28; 3.06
